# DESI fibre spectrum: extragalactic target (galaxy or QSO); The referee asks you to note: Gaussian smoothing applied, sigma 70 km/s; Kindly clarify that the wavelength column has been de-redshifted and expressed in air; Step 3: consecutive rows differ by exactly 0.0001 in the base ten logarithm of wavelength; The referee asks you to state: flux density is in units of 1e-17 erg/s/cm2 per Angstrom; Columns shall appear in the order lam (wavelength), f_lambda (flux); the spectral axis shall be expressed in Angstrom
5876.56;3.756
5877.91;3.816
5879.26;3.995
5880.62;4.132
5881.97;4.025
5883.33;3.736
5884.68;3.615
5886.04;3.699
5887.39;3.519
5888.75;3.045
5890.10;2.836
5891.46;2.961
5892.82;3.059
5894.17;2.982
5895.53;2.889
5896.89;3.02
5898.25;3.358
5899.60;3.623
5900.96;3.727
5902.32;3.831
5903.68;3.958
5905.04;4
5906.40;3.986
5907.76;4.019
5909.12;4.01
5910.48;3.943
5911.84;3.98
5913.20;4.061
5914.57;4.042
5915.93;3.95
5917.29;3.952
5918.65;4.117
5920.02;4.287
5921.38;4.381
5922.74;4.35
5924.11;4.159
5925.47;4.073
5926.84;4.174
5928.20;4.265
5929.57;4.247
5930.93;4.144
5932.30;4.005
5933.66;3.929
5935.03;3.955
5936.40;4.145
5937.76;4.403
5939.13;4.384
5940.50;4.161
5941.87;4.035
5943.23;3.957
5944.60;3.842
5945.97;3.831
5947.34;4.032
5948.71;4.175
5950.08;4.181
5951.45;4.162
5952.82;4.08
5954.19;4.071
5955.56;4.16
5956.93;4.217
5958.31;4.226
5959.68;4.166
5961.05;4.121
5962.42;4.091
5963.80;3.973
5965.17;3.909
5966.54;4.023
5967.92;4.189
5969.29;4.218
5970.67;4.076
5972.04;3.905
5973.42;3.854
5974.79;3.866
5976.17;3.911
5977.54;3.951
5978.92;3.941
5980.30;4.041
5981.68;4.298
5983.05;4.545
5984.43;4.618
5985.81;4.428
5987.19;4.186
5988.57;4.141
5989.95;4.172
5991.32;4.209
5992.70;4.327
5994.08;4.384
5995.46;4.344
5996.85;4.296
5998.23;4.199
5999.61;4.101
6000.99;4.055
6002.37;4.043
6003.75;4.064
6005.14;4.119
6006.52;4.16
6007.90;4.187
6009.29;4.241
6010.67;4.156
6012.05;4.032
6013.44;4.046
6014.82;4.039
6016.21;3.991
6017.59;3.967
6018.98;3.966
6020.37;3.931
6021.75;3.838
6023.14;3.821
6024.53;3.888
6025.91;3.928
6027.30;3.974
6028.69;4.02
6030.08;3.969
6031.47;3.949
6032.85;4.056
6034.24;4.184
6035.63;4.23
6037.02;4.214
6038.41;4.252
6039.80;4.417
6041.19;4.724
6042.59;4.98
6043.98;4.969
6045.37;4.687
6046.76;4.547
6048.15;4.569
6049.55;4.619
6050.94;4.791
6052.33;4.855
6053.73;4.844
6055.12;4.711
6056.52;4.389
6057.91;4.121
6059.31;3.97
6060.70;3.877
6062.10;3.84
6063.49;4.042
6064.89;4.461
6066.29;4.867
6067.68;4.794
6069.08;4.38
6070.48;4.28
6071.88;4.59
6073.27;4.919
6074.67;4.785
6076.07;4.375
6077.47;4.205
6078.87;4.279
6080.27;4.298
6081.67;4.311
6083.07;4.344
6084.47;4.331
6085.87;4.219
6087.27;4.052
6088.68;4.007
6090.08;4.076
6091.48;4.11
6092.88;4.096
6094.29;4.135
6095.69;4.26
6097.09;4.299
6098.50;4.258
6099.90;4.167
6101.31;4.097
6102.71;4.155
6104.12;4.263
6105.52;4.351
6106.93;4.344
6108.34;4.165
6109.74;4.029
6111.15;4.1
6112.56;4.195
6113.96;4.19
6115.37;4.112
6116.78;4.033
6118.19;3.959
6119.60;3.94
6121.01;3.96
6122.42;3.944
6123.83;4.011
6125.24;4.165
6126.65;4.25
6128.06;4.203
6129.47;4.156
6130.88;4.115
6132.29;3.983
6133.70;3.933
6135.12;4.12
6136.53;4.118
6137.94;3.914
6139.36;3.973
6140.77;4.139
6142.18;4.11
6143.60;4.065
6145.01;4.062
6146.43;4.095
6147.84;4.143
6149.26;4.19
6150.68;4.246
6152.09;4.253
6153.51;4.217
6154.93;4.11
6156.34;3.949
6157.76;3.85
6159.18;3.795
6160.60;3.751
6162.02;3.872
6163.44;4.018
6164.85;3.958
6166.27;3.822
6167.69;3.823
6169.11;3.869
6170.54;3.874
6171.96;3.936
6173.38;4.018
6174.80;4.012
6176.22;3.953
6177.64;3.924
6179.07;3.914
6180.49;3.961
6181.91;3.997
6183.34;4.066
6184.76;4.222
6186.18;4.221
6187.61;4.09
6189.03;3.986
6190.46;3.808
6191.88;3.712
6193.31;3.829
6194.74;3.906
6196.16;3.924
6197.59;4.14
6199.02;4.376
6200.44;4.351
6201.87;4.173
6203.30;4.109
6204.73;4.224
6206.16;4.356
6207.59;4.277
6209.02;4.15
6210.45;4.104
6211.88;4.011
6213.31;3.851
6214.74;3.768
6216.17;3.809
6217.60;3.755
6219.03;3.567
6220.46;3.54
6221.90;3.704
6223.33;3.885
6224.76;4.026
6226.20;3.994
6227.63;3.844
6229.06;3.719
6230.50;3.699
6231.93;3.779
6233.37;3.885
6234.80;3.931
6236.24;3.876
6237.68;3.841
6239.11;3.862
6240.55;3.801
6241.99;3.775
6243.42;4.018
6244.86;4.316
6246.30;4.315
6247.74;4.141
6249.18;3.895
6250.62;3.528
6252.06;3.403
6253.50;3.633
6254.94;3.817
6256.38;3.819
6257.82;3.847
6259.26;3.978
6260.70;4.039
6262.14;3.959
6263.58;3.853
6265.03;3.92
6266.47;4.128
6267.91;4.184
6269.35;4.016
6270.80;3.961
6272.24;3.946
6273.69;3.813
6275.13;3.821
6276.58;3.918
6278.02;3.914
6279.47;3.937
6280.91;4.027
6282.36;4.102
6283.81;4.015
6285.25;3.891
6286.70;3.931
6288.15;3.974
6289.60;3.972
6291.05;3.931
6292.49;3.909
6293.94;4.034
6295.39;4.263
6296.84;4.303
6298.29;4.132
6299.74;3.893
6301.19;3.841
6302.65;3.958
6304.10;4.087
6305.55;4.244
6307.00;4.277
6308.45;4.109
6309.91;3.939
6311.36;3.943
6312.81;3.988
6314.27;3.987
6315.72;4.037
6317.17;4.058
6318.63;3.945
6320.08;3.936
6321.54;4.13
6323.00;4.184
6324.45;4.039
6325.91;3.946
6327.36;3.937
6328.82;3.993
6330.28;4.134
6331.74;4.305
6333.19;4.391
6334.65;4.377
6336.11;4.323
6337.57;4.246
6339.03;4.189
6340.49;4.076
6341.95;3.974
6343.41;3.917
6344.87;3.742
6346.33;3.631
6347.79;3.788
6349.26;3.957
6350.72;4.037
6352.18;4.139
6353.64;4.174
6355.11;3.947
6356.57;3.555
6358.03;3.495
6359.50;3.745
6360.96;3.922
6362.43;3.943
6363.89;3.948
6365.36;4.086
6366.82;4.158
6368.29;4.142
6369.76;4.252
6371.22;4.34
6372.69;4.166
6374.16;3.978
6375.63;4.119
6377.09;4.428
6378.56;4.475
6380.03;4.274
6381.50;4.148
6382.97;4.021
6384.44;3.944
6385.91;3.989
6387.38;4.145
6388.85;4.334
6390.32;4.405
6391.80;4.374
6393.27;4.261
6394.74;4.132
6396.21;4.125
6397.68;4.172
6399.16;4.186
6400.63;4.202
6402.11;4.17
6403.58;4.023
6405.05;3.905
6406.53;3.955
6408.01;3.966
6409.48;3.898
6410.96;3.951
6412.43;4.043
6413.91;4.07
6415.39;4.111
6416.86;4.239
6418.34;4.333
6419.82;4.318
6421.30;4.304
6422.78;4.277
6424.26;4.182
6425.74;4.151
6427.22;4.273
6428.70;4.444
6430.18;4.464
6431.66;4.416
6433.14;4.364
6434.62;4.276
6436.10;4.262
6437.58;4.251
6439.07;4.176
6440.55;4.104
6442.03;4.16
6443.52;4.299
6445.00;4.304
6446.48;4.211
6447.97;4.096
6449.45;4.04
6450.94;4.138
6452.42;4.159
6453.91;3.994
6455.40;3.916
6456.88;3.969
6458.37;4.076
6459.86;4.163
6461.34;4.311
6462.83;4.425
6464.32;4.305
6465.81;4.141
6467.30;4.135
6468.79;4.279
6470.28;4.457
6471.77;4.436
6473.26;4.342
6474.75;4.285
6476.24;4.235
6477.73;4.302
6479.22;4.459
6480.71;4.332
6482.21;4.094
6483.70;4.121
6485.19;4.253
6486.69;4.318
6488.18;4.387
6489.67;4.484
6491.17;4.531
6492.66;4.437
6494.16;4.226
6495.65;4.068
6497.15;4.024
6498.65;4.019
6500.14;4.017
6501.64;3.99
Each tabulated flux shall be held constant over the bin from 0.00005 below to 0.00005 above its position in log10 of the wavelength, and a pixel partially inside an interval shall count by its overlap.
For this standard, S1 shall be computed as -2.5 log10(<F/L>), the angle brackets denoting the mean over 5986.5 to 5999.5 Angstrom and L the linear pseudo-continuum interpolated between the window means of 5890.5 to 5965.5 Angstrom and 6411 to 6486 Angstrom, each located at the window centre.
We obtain -0.07 mag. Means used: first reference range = 3.96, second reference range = 4.23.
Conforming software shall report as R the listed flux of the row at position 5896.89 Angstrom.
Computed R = 3.02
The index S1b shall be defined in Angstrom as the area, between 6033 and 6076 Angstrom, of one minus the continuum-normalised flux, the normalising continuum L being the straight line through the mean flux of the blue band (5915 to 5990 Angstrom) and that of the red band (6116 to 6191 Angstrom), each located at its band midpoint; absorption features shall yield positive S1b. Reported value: -4.4 Angstrom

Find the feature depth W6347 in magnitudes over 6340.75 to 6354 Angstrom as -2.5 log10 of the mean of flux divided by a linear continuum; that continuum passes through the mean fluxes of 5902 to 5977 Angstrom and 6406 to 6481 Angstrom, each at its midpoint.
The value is 0.07 mag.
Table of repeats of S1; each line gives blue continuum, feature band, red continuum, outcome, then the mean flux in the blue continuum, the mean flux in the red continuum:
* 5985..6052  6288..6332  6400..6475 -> 0.041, 4.22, 4.19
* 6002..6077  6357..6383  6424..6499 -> 0.043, 4.29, 4.24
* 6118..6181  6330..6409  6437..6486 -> 0.017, 4.02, 4.21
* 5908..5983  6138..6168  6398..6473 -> 0.029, 4.09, 4.19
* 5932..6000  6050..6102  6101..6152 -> -0.057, 4.13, 4.11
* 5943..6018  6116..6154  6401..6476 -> 0.016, 4.12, 4.19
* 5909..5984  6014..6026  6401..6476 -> 0.048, 4.1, 4.19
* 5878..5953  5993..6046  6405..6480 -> -0.060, 3.88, 4.21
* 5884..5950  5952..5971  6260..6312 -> -0.063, 3.86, 4.01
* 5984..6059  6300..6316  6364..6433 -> 0.044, 4.26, 4.18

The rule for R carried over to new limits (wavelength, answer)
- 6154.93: 4.11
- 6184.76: 4.222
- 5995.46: 4.344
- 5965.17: 3.909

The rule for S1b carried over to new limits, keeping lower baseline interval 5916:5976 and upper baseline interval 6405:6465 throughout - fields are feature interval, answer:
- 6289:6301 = 0.3 Angstrom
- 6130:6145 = 0.3 Angstrom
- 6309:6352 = 1.3 Angstrom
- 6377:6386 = 0.0 Angstrom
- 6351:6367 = 1.0 Angstrom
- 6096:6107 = -0.3 Angstrom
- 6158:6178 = 1.1 Angstrom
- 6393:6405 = 0.1 Angstrom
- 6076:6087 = -0.4 Angstrom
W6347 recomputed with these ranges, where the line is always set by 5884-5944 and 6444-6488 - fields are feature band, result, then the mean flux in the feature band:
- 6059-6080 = -0.11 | 4.38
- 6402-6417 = 0.04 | 4.02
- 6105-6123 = -0.03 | 4.1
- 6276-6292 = 0.04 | 3.97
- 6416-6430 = -0.02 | 4.29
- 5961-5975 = -0.04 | 4.02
